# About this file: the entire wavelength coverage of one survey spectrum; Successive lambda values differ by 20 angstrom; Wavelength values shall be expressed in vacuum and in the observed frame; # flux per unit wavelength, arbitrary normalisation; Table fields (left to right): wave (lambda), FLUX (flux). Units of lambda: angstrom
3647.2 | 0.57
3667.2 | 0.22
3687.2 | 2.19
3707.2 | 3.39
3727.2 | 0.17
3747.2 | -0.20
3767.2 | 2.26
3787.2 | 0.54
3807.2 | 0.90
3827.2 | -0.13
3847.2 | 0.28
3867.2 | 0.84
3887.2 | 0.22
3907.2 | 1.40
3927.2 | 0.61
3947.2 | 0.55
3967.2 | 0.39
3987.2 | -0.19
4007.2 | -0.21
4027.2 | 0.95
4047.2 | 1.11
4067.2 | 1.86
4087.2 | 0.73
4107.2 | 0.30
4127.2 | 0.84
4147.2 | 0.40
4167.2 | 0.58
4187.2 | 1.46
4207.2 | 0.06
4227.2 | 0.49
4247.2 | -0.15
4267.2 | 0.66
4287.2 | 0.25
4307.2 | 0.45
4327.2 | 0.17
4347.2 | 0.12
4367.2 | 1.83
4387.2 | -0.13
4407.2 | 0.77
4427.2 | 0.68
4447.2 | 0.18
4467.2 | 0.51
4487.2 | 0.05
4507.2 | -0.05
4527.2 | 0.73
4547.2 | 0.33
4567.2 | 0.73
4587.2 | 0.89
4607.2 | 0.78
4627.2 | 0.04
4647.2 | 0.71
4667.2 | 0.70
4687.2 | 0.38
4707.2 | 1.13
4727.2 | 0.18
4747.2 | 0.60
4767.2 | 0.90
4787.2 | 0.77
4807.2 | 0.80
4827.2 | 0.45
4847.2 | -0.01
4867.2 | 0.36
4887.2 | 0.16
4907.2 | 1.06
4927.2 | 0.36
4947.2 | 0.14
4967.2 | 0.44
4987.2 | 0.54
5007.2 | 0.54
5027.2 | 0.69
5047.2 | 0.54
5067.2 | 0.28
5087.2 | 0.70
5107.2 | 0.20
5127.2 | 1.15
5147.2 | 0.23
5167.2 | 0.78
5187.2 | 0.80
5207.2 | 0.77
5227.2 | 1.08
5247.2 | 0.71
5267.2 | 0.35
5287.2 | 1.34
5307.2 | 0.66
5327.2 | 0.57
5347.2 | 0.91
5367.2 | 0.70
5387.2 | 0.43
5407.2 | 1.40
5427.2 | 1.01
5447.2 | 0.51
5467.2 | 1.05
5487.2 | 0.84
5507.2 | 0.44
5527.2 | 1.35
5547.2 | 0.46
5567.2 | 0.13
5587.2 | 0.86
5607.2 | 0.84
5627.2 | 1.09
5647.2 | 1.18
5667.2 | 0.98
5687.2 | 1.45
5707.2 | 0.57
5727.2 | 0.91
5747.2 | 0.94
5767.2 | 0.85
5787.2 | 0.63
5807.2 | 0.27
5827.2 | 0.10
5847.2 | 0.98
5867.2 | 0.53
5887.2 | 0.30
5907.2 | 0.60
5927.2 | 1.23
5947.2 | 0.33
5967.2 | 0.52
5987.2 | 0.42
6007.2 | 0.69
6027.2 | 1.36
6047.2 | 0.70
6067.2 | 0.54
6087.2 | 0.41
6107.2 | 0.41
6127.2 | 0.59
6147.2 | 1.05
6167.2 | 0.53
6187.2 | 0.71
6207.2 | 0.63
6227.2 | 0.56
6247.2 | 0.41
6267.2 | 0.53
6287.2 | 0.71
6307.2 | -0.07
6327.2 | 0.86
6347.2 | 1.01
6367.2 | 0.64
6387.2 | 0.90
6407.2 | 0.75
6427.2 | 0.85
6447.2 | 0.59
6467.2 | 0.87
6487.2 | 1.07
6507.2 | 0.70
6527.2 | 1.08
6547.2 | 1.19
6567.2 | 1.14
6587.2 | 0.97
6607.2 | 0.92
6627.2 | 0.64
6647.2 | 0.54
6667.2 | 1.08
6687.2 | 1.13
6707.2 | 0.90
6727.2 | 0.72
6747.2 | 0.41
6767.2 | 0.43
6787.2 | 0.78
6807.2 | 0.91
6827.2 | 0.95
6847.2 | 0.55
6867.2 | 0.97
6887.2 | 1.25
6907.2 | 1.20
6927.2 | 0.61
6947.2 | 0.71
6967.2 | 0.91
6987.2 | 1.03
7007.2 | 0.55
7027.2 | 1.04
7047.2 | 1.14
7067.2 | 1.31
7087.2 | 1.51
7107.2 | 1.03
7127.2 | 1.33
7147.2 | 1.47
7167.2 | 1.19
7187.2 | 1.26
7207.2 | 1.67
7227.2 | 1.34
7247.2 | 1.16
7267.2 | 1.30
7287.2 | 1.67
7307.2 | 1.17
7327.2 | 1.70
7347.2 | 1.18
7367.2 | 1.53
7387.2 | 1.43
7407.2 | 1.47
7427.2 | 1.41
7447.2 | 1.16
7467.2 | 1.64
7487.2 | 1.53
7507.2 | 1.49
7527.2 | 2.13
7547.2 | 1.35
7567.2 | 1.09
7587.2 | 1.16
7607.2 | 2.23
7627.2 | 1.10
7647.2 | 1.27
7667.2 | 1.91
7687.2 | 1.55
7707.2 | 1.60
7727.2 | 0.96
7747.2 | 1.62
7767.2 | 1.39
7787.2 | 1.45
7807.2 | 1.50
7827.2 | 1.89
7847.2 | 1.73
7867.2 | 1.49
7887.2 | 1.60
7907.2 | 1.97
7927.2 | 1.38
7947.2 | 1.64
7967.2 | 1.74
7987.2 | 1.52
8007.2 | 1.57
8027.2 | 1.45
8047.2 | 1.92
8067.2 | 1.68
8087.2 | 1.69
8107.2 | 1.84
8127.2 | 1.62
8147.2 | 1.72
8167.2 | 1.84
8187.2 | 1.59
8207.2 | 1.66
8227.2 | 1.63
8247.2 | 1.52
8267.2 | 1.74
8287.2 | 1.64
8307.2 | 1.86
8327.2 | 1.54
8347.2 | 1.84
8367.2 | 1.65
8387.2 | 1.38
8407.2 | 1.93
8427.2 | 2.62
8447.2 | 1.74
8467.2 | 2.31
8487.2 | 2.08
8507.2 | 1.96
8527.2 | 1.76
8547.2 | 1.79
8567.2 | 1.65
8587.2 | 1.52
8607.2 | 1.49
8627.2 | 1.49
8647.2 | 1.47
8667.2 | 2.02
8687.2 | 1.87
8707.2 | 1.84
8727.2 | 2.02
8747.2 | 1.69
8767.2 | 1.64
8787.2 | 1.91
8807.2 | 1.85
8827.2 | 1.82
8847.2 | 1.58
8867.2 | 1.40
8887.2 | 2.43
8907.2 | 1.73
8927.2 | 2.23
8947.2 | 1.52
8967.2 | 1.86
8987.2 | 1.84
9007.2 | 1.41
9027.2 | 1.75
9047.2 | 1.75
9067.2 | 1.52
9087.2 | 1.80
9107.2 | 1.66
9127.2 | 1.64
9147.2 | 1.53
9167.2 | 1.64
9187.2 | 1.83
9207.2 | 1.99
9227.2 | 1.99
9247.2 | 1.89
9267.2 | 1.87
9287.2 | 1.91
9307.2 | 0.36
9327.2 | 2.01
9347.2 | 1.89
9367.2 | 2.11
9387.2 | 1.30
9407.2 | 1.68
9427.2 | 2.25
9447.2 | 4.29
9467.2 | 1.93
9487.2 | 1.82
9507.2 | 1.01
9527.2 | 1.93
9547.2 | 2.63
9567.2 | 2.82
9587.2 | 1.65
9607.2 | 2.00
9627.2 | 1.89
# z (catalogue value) 0.76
